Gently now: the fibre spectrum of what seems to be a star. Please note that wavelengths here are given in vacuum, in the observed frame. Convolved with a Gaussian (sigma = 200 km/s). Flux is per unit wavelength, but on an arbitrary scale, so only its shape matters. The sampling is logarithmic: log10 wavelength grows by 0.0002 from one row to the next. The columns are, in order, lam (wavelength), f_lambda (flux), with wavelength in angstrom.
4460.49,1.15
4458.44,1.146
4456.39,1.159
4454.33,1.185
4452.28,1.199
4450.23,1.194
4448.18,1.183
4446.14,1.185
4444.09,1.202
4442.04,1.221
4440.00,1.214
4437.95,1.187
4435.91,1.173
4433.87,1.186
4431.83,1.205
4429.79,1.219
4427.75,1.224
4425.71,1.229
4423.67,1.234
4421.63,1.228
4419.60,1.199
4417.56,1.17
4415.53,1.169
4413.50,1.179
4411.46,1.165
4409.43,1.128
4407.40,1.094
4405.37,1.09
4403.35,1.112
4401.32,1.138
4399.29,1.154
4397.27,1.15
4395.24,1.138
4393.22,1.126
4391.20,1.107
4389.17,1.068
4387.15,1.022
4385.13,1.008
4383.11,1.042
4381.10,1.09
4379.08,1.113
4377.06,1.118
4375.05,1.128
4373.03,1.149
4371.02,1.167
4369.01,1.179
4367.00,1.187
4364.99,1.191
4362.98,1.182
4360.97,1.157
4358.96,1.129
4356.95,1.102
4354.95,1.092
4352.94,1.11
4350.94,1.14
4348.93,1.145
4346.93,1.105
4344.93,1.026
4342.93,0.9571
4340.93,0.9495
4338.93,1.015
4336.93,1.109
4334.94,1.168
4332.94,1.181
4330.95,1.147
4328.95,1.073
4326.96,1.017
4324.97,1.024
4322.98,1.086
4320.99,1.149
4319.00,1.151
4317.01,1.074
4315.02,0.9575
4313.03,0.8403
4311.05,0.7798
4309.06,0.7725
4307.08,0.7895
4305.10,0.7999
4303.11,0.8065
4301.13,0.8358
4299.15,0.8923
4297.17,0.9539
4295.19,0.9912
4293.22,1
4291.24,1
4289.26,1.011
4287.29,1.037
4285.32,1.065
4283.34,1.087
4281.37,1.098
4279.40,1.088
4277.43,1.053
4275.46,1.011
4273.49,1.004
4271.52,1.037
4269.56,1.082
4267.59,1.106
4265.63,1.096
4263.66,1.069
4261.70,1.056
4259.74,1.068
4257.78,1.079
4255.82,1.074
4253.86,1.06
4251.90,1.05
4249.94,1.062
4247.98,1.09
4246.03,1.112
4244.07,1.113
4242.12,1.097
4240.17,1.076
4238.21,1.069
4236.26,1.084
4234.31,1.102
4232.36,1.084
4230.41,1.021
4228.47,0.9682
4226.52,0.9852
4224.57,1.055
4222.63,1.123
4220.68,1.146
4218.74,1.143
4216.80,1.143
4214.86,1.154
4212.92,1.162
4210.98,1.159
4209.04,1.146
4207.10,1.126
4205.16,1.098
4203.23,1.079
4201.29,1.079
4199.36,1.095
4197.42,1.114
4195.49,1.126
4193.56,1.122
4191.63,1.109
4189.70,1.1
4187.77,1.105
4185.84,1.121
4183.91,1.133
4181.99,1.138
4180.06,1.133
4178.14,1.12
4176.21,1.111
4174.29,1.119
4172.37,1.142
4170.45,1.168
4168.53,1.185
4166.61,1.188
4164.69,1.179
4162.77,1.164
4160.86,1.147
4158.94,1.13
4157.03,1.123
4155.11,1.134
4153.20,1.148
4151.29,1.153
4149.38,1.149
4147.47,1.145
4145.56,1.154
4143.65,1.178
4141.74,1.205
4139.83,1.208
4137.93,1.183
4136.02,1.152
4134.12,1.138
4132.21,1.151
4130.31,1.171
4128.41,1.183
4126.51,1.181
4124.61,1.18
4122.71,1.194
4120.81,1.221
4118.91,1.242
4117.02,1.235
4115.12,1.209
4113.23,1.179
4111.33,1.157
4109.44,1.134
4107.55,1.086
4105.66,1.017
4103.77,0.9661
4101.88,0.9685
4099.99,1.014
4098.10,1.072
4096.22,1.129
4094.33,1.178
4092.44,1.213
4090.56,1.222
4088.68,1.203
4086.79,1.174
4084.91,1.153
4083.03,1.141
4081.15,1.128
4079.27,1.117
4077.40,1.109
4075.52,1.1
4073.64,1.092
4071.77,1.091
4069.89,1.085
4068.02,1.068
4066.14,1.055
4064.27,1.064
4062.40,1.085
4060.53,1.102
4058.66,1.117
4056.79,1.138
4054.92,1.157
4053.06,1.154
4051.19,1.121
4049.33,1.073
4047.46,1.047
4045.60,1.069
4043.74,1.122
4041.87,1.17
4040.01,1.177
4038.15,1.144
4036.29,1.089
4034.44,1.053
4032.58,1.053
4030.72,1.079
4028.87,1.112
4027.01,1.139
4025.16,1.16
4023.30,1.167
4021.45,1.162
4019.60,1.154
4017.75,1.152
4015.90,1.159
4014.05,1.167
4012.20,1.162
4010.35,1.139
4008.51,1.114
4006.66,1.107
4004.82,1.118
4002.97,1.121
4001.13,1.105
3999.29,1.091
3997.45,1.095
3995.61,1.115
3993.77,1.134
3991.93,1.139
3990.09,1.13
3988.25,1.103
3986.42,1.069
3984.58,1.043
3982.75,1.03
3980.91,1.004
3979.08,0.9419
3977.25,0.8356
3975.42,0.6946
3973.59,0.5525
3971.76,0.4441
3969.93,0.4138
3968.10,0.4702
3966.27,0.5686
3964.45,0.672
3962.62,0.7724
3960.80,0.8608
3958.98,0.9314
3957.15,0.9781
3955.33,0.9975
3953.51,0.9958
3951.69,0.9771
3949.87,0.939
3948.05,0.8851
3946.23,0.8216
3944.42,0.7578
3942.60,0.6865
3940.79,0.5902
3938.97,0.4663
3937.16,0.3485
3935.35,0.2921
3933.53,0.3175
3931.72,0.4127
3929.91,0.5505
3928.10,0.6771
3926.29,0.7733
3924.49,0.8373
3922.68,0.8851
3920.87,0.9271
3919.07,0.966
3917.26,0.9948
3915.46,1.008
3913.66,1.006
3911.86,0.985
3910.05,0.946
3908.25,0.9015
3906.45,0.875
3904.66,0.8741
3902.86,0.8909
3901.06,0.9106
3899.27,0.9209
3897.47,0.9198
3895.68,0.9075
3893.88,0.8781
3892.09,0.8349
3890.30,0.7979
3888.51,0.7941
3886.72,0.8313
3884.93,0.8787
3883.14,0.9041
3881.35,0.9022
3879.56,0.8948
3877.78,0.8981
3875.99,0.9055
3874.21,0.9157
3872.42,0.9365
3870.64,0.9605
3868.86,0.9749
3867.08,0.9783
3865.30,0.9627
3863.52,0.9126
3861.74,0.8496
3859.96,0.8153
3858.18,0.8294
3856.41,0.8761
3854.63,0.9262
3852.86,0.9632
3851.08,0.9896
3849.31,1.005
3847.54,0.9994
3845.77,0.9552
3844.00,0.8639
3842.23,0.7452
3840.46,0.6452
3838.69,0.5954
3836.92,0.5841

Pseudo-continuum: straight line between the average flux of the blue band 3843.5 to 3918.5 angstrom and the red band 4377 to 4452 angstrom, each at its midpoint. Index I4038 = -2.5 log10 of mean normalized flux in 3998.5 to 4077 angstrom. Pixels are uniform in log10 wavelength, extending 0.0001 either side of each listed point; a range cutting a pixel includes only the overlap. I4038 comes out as -0.14 mag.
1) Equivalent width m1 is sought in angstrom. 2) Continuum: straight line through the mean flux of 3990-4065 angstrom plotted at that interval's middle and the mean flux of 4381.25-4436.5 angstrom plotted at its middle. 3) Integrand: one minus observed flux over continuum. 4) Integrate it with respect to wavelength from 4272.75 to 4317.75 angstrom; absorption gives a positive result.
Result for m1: 7.32 angstrom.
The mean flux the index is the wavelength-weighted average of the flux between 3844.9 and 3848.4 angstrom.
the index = 0.978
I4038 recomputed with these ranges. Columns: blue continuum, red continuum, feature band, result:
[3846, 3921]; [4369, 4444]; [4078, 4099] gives -0.150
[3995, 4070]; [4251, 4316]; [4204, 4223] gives -0.116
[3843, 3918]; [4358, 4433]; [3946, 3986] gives 0.171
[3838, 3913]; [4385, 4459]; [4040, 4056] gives -0.147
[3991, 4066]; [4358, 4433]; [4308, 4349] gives 0.109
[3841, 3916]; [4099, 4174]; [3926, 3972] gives 0.391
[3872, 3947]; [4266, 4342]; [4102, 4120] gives -0.237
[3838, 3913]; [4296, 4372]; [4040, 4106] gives -0.162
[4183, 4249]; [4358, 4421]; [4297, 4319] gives 0.267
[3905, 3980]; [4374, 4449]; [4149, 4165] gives -0.219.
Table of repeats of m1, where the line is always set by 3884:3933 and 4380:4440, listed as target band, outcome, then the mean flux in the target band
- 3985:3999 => -3.2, 1.11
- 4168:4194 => -2.9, 1.13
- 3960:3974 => 4.6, 0.593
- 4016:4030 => -3.5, 1.15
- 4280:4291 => 0.2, 1.06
